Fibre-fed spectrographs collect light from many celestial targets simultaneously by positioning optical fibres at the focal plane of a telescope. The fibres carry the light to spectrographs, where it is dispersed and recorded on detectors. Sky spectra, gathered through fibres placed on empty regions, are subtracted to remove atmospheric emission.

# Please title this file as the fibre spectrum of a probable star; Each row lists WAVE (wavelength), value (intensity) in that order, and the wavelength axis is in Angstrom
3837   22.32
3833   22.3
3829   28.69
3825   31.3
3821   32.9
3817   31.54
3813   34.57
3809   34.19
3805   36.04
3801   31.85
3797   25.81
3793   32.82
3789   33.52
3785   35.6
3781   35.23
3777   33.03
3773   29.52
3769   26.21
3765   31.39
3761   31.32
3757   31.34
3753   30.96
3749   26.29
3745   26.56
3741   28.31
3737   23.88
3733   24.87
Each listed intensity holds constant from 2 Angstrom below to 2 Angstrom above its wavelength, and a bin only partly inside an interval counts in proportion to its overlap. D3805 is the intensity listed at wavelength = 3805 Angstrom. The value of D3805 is 36.04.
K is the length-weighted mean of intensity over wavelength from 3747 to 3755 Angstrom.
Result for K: 28.6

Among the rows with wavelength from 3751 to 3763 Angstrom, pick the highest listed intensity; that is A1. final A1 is 31.34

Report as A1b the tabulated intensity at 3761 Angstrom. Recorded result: 31.32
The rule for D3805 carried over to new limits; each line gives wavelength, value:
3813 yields 34.57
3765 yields 31.39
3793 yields 32.82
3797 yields 25.81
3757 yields 31.34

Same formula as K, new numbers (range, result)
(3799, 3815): 34.2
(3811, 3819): 33.1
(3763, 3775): 29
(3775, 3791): 34.3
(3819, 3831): 31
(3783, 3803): 31.9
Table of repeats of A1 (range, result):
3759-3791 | 35.6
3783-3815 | 36.04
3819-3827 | 32.9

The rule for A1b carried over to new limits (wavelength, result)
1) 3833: 22.3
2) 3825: 31.3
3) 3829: 28.69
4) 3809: 34.19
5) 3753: 30.96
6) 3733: 24.87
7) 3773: 29.52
